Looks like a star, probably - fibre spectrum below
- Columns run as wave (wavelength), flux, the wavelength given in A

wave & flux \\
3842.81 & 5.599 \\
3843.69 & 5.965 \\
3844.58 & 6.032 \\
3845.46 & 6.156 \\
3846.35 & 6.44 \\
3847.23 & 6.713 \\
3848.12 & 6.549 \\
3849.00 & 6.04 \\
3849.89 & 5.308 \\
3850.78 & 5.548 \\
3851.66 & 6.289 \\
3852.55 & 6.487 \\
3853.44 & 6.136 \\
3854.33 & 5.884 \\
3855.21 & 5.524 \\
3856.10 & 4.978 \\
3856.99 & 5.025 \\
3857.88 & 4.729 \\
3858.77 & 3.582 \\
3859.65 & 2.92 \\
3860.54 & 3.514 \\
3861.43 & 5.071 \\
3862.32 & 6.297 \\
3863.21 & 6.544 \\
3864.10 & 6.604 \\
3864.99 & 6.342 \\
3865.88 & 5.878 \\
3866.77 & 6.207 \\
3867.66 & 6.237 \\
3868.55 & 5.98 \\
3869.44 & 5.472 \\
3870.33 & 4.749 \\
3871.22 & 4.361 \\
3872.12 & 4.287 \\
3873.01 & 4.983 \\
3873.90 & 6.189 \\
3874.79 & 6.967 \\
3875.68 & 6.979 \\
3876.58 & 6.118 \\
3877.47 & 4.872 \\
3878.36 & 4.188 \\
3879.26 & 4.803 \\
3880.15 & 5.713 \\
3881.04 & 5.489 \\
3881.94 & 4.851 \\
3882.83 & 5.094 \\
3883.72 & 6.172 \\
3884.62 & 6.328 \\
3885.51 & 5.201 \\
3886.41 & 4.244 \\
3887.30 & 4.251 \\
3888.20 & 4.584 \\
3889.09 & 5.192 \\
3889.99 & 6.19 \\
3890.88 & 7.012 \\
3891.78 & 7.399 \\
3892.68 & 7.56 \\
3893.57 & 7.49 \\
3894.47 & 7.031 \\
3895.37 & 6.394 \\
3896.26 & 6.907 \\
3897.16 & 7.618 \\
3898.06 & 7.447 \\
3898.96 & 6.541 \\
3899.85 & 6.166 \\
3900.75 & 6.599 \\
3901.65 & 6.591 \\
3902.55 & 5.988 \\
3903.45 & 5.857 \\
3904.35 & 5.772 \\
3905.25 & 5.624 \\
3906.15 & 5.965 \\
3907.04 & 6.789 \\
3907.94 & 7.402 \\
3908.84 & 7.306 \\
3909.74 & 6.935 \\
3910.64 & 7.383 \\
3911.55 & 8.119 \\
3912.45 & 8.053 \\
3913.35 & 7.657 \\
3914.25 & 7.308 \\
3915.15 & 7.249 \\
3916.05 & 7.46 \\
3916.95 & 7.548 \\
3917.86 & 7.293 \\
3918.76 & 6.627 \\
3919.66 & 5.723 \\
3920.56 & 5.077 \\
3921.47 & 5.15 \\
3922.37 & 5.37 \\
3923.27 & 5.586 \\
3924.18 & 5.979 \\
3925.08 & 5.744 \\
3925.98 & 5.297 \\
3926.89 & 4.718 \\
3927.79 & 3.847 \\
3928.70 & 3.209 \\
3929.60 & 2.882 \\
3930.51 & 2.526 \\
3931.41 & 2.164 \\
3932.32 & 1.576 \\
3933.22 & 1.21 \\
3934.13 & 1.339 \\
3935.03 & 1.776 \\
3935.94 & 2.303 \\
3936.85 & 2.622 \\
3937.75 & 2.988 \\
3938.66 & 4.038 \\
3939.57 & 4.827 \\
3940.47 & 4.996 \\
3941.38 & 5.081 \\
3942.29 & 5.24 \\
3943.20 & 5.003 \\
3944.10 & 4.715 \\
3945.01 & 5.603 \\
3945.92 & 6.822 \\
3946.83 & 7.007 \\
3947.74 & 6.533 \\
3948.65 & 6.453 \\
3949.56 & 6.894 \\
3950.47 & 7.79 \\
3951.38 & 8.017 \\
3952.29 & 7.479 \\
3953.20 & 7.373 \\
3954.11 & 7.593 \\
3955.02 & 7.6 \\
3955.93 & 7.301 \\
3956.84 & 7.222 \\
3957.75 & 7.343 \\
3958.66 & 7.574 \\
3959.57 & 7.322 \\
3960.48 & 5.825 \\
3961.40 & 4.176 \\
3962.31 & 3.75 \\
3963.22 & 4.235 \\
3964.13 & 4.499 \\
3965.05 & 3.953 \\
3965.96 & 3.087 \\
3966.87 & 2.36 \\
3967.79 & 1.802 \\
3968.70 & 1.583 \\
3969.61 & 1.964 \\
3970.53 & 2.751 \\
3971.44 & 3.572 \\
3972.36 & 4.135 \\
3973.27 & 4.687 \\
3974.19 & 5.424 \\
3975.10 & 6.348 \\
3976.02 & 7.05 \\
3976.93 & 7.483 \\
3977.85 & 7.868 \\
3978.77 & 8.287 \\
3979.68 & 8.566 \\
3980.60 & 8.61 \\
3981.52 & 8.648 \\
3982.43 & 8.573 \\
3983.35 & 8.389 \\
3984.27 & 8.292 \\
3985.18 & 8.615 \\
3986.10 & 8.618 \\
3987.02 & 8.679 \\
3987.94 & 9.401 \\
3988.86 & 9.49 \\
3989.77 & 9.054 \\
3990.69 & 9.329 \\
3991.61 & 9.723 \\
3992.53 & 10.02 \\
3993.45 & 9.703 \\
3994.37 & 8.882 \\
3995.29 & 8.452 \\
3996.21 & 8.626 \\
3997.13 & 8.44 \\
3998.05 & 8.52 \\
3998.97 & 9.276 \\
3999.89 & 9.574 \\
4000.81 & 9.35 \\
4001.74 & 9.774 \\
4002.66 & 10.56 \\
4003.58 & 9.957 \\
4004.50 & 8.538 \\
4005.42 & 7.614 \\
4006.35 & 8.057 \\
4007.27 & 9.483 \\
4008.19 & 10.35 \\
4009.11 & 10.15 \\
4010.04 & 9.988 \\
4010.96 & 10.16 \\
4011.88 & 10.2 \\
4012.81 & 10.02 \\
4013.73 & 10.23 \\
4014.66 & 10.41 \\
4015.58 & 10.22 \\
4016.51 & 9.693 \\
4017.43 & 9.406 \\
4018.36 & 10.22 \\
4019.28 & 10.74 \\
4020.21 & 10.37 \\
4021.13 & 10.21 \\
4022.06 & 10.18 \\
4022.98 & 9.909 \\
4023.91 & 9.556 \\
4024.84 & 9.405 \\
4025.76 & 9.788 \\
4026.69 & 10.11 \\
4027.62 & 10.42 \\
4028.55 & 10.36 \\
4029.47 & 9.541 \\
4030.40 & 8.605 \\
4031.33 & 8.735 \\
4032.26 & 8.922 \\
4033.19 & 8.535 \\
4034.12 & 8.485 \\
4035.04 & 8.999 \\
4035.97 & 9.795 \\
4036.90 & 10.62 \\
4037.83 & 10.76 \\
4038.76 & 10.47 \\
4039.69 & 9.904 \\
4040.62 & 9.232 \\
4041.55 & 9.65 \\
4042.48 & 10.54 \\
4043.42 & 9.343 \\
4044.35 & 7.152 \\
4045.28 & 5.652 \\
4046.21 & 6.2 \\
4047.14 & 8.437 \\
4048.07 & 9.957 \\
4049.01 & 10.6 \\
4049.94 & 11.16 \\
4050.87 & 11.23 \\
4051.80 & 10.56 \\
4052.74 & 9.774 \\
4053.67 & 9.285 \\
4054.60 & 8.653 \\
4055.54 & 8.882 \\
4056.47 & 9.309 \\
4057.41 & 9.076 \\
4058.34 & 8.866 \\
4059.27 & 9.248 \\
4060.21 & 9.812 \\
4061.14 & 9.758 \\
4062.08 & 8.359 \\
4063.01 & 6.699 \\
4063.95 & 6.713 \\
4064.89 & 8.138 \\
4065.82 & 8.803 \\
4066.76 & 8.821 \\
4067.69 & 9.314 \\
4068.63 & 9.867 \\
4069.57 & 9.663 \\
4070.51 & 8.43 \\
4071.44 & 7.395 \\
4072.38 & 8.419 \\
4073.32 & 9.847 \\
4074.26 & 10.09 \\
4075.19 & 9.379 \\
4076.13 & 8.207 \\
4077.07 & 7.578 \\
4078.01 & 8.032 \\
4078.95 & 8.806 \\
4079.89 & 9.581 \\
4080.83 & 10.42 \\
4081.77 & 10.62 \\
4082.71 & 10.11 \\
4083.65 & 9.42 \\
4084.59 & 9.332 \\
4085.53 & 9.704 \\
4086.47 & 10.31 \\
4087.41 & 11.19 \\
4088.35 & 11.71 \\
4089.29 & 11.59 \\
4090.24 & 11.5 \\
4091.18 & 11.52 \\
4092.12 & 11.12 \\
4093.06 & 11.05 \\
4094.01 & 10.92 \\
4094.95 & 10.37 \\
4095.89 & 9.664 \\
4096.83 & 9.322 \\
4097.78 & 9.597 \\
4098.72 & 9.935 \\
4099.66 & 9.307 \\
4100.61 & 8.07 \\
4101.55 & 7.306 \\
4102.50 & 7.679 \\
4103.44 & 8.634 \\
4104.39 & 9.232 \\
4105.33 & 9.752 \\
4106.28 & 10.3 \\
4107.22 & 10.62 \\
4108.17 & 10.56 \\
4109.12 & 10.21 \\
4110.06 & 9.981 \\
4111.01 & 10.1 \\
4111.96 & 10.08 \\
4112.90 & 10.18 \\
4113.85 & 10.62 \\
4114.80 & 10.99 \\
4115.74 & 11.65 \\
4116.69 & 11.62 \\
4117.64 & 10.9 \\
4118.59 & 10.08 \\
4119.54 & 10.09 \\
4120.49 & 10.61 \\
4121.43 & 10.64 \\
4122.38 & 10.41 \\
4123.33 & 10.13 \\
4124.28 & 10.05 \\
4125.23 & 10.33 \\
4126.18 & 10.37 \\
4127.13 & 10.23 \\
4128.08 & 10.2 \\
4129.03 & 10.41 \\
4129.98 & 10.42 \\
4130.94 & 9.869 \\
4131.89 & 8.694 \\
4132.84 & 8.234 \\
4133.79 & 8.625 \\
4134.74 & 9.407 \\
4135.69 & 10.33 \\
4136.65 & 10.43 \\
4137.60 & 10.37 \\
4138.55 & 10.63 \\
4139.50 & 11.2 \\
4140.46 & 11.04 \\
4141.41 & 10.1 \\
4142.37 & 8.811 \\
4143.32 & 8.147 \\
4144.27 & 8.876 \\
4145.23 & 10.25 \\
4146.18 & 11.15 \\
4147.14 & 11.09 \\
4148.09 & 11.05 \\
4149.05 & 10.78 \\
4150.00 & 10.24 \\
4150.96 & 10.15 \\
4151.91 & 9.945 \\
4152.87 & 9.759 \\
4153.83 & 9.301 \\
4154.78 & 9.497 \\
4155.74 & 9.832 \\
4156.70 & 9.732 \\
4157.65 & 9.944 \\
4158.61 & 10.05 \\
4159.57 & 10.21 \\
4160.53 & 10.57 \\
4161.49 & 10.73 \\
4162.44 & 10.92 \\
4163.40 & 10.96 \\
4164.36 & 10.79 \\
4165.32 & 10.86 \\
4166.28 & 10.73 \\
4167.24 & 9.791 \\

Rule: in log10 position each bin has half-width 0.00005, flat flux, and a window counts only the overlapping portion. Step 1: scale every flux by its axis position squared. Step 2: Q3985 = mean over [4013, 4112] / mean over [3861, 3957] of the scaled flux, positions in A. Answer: 1.79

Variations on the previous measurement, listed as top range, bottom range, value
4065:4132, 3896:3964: 1.88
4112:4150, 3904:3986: 1.98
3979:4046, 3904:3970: 1.82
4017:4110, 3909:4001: 1.62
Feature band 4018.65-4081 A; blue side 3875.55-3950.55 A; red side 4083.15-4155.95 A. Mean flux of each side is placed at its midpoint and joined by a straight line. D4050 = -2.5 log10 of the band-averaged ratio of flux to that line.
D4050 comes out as -0.085 mag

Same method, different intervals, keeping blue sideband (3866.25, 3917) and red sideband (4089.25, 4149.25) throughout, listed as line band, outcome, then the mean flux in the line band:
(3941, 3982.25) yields 0.255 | 5.86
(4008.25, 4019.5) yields -0.214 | 10.1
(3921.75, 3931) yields 0.444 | 4.52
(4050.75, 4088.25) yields 0.006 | 9.2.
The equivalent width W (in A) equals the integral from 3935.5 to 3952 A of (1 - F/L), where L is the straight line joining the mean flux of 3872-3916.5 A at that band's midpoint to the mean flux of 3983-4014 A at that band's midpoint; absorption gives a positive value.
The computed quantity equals 5.0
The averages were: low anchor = 6.3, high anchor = 9.28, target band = 5.41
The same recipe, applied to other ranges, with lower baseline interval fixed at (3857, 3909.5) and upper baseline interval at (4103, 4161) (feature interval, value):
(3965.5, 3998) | 2.2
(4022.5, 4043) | -3.0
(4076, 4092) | -1.3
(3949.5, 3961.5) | -0.2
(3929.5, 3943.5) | 7.5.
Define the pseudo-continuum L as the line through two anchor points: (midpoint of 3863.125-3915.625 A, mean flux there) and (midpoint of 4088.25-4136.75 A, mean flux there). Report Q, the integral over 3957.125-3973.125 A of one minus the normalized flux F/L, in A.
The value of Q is 7.1 A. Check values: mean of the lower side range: 6.19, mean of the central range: 4.16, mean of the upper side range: 10.1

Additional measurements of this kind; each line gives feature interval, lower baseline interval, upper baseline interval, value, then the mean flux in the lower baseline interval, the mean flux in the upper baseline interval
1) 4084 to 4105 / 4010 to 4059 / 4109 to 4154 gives 0.0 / 9.59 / 10.2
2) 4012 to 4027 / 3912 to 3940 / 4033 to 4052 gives -2.8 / 4.68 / 9.39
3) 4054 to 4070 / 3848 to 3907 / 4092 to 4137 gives 0.4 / 5.78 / 9.98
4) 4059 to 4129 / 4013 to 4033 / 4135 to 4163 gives 1.9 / 9.84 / 10.2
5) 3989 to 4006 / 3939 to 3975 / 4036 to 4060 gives -4.8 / 5.38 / 9.39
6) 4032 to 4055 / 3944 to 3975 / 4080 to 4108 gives -3.0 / 5.44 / 10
